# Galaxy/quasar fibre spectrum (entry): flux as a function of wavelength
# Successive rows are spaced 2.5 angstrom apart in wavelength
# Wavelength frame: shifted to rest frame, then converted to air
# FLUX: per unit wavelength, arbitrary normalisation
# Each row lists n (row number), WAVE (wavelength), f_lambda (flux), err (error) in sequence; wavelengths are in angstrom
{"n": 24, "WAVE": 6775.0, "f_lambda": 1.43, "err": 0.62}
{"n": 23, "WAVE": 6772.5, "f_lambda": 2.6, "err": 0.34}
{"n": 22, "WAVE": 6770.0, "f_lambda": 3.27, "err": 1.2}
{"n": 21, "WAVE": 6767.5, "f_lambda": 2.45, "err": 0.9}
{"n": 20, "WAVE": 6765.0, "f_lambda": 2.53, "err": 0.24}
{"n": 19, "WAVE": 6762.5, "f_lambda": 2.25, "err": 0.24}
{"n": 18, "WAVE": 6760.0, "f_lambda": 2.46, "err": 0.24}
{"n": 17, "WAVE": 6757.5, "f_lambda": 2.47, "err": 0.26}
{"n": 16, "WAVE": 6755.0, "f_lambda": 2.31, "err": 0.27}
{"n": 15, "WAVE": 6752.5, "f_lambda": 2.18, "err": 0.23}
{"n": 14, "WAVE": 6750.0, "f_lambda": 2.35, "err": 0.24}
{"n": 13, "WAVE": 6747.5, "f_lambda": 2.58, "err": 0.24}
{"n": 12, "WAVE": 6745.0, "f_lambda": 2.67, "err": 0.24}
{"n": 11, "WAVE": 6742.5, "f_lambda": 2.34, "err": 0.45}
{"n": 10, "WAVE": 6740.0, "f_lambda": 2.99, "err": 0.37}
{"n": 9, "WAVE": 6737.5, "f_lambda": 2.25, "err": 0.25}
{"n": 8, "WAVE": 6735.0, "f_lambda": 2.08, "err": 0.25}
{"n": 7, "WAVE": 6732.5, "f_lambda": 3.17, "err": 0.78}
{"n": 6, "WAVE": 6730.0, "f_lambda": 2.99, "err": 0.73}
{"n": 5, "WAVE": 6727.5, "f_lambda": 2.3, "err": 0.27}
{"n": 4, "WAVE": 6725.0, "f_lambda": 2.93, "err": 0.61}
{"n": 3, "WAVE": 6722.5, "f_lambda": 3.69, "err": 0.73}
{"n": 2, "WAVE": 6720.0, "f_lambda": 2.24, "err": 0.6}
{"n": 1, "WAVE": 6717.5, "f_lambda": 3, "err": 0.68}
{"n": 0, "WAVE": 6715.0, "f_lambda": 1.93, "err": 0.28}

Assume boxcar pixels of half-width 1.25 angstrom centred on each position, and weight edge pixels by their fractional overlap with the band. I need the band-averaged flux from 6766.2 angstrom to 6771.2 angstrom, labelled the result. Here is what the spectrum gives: 2.85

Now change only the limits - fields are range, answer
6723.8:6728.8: 2.62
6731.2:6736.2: 2.63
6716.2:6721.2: 2.62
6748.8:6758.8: 2.33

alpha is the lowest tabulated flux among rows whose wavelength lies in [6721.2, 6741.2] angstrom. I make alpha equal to 2.08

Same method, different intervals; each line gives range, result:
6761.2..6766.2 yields 2.25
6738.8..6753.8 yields 2.18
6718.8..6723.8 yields 2.24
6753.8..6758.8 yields 2.31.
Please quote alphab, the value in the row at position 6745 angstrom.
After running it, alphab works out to 2.67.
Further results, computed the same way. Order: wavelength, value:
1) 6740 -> 2.99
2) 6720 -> 2.24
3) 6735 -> 2.08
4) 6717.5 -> 3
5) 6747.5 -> 2.58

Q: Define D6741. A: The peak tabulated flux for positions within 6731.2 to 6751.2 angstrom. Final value 3.17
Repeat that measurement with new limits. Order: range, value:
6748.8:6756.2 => 2.35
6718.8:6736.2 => 3.69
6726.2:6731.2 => 2.99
